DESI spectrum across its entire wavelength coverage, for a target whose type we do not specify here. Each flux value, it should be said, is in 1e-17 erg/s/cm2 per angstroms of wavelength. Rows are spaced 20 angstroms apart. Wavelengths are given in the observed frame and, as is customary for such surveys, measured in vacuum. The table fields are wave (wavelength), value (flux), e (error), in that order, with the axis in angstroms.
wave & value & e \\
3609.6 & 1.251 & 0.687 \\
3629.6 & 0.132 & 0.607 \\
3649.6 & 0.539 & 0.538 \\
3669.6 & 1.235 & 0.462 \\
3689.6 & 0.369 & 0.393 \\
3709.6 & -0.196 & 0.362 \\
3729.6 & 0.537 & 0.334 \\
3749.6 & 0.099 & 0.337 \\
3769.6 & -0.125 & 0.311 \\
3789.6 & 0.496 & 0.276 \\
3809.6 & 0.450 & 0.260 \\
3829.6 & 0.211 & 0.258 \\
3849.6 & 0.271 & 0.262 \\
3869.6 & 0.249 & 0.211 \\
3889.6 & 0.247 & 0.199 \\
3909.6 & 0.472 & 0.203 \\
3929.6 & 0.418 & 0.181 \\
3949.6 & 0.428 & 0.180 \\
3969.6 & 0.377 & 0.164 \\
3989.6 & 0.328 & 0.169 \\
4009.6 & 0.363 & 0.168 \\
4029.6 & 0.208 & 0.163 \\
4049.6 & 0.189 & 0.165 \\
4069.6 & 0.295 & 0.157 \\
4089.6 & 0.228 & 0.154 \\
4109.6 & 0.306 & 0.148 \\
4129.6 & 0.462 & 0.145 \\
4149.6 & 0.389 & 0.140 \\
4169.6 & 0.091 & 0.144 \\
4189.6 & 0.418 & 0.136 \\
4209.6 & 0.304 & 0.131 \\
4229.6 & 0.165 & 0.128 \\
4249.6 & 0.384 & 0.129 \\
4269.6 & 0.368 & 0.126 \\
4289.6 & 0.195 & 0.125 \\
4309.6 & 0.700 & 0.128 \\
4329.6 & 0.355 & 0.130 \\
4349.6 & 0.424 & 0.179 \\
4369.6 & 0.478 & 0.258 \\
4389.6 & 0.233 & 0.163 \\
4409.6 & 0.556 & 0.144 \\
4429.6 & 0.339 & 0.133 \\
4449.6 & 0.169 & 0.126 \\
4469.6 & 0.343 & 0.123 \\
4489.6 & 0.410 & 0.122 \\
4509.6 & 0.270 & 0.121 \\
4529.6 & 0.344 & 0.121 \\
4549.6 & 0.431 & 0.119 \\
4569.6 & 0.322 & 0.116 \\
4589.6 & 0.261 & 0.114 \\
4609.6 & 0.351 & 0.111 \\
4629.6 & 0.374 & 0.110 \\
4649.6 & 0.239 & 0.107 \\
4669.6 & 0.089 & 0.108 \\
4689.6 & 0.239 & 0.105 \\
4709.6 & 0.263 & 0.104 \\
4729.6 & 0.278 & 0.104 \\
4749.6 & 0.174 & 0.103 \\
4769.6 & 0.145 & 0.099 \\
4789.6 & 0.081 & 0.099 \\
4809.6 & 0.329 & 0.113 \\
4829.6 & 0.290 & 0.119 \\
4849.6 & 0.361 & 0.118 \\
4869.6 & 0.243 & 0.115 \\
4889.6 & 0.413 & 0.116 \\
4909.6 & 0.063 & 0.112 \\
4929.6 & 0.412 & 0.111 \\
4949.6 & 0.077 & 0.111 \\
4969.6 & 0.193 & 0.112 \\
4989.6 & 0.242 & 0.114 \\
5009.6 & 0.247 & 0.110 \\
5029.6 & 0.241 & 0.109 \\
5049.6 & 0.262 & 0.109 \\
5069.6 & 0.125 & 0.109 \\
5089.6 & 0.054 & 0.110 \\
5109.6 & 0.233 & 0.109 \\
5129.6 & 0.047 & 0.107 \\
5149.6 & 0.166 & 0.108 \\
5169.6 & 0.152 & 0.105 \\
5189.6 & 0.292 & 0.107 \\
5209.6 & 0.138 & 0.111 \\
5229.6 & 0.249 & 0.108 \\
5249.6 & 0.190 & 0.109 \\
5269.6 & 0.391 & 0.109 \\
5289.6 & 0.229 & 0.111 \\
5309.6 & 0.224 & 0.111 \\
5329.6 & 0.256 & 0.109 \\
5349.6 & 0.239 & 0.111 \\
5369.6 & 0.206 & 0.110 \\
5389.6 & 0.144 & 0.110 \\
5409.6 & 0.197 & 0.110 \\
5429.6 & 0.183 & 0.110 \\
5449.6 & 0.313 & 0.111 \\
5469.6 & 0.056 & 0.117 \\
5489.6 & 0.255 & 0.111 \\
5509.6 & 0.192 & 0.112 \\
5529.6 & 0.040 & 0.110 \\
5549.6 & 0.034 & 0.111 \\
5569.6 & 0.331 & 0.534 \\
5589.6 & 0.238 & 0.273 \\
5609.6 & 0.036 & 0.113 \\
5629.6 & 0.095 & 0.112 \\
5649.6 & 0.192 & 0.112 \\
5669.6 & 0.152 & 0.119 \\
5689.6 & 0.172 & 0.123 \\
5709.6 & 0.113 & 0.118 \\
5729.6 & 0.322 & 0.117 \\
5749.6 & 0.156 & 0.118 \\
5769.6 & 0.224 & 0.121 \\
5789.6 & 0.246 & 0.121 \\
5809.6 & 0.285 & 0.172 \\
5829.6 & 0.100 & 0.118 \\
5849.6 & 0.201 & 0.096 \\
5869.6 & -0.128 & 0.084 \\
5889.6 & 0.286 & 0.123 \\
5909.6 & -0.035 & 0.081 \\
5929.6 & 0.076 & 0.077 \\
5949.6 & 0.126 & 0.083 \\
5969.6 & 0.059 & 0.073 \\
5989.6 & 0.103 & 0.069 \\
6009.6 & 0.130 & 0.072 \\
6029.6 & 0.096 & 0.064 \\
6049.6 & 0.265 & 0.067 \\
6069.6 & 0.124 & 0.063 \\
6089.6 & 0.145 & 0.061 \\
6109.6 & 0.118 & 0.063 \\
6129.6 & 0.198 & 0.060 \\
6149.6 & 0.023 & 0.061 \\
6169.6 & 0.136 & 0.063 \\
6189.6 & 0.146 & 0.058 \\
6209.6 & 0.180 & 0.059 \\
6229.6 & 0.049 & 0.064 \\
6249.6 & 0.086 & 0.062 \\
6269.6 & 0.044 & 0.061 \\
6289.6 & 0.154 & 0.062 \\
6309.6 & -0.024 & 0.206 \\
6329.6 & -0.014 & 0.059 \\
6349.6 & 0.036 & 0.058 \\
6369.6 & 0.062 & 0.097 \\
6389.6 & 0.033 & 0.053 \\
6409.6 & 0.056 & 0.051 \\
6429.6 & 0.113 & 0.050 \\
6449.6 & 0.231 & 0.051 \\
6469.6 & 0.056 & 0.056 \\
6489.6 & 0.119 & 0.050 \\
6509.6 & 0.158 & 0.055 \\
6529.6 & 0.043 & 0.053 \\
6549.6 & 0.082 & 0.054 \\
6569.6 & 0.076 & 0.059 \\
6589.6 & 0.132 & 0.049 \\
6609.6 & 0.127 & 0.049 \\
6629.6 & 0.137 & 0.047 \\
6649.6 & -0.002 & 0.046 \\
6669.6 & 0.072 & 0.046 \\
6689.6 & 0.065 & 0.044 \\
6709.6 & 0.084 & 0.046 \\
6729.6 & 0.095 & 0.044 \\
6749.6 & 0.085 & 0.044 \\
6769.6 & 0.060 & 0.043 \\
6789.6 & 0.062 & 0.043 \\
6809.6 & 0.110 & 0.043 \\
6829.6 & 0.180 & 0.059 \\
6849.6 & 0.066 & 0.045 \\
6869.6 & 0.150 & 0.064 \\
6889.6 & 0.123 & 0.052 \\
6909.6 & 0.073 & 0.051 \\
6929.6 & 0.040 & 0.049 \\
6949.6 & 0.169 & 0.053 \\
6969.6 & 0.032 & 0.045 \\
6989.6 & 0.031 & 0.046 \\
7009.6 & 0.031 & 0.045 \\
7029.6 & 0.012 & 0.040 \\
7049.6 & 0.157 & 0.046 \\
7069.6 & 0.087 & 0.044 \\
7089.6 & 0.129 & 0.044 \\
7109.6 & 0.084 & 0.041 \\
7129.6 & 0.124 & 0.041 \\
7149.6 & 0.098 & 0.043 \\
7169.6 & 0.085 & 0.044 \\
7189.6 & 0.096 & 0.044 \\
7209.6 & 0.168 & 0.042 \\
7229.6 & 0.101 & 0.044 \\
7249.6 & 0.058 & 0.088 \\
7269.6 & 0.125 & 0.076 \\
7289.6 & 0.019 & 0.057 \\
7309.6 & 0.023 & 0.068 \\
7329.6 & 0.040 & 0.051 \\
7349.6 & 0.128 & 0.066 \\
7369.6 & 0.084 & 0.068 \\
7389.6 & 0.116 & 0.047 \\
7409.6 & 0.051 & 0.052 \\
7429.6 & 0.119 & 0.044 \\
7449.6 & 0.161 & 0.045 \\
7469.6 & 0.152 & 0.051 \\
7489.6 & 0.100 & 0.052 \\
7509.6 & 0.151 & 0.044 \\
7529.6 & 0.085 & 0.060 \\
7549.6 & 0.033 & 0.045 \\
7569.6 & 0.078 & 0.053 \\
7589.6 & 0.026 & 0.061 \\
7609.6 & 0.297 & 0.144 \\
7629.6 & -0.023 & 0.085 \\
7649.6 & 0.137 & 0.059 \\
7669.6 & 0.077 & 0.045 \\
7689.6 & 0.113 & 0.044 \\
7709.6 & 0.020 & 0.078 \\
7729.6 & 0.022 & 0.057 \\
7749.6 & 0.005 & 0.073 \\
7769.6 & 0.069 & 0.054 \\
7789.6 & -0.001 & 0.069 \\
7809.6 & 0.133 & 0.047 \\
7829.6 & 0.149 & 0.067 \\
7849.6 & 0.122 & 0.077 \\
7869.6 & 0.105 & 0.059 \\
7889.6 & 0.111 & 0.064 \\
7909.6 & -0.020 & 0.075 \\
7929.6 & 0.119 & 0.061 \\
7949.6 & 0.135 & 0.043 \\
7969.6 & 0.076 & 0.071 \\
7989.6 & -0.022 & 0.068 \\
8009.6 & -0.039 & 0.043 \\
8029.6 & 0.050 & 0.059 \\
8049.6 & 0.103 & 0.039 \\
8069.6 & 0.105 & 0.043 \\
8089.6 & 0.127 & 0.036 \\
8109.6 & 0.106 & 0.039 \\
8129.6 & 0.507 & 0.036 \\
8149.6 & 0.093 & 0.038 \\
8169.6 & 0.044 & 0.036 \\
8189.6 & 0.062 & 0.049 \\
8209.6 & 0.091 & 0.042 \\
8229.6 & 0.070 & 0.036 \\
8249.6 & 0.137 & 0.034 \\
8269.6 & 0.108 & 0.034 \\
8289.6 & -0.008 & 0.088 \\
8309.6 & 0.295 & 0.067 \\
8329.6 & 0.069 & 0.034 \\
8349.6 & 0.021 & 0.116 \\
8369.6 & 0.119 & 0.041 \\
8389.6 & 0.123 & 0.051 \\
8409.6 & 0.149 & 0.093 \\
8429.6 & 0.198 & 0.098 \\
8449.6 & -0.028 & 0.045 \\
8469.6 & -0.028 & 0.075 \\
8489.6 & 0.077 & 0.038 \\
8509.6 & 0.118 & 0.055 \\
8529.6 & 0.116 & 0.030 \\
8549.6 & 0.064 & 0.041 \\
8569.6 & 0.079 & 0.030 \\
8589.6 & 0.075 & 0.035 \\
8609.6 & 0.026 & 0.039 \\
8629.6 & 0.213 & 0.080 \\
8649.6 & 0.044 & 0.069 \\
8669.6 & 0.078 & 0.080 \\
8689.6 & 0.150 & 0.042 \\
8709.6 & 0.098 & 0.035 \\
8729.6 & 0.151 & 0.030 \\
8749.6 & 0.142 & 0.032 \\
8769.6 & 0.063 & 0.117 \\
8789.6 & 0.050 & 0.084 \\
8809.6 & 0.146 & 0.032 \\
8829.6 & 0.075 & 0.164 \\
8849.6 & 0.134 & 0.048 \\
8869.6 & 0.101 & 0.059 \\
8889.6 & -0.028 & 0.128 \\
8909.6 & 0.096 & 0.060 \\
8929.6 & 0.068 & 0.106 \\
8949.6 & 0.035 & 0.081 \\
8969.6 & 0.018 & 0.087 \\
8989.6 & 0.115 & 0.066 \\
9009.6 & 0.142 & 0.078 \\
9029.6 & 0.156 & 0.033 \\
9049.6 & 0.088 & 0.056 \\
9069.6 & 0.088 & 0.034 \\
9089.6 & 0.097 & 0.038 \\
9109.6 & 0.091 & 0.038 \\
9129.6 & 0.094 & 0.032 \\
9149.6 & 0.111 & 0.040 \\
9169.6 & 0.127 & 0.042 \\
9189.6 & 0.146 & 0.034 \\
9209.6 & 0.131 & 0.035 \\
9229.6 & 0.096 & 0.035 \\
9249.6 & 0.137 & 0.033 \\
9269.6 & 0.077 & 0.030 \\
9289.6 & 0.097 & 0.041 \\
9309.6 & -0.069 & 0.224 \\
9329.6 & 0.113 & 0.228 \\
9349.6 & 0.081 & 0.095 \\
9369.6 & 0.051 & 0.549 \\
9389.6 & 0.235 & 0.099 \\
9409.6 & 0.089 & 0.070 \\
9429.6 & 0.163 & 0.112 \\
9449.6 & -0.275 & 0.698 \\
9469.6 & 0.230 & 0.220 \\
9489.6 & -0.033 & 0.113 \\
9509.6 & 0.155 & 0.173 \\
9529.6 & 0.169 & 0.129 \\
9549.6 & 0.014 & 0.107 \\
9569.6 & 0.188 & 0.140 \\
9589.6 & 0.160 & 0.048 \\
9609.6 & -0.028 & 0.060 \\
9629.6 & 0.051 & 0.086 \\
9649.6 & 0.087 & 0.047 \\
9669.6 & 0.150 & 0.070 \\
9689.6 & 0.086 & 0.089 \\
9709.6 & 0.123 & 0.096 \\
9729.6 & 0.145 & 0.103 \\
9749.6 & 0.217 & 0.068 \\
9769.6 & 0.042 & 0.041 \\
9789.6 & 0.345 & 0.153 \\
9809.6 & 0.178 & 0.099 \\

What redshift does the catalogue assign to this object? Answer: 1.179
